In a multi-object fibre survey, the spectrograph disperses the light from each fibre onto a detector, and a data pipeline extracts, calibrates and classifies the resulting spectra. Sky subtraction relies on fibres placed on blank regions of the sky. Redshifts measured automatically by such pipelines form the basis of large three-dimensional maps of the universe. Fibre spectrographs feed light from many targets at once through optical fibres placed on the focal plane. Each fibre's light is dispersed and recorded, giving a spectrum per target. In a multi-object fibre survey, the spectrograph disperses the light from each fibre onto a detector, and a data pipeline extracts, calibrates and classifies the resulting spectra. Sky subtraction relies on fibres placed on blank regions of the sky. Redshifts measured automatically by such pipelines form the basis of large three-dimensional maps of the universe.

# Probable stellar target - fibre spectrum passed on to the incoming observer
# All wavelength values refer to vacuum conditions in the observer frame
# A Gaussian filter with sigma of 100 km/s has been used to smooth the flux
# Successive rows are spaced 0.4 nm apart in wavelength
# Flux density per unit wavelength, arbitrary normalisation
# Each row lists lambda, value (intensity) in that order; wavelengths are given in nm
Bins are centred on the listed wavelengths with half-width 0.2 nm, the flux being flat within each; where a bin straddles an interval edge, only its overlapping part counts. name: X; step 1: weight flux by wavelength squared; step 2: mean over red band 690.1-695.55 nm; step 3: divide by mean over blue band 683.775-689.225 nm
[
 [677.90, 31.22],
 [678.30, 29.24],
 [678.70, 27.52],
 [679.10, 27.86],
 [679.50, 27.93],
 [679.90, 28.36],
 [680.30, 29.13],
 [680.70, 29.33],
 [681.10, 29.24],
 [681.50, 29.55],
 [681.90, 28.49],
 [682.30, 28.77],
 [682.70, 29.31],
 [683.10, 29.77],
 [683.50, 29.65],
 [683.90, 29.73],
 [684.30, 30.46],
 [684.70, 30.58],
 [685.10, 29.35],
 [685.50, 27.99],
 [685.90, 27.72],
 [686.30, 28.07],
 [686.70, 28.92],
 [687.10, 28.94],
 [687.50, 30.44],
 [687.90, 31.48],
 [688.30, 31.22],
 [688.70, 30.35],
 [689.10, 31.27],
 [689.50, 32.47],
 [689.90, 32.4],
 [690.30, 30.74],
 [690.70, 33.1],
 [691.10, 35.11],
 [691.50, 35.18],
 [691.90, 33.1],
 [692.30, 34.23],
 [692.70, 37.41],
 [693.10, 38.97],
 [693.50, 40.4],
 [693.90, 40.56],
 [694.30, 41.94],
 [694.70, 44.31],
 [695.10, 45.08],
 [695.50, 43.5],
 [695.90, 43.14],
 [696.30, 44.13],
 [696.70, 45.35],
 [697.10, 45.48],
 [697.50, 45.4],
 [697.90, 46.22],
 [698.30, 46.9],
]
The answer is 1.3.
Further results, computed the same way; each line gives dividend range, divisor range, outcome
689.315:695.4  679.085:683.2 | 1.33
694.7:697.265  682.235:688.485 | 1.55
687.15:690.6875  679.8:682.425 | 1.10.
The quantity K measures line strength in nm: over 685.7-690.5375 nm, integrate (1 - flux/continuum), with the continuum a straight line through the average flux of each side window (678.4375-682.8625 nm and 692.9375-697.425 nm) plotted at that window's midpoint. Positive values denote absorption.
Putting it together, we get 0.77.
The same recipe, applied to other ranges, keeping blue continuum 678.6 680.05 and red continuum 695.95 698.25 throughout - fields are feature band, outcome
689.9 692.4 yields 0.38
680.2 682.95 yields 0.09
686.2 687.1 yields 0.17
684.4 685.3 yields 0.09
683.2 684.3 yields 0.08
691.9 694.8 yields 0.18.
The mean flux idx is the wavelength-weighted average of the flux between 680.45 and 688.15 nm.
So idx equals 29.4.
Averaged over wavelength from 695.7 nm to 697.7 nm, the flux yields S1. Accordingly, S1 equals 44.7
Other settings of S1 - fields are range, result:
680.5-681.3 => 29.3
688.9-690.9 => 32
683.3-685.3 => 30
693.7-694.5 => 41.2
